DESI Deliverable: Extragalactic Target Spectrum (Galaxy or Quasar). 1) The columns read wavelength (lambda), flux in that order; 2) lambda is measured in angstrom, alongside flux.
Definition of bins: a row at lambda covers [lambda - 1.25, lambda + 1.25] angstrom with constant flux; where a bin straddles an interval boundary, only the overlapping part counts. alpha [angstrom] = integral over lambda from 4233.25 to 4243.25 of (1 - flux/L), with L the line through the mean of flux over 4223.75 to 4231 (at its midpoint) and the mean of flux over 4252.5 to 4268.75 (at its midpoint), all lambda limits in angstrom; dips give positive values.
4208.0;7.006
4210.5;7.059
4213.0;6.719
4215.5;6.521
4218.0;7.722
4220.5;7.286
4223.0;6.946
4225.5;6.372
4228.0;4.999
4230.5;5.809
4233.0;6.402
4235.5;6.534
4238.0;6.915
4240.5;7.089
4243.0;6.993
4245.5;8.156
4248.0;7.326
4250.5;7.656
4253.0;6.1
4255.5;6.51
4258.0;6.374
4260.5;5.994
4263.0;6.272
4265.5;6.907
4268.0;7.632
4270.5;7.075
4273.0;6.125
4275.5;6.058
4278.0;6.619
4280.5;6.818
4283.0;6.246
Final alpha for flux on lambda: -1.3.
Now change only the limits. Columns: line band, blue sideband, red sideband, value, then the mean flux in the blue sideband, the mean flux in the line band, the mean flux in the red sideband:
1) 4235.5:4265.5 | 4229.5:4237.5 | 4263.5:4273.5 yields -1.03 angstrom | 6.32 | 6.84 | 6.95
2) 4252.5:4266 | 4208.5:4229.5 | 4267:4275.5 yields 0.86 angstrom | 6.7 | 6.34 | 6.79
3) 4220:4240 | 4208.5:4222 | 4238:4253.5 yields 2.10 angstrom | 7.06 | 6.4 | 7.25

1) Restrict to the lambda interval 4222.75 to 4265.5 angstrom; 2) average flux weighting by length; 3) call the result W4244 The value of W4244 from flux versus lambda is 6.62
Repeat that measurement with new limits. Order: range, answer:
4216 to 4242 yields 6.61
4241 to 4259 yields 7.03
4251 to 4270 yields 6.61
